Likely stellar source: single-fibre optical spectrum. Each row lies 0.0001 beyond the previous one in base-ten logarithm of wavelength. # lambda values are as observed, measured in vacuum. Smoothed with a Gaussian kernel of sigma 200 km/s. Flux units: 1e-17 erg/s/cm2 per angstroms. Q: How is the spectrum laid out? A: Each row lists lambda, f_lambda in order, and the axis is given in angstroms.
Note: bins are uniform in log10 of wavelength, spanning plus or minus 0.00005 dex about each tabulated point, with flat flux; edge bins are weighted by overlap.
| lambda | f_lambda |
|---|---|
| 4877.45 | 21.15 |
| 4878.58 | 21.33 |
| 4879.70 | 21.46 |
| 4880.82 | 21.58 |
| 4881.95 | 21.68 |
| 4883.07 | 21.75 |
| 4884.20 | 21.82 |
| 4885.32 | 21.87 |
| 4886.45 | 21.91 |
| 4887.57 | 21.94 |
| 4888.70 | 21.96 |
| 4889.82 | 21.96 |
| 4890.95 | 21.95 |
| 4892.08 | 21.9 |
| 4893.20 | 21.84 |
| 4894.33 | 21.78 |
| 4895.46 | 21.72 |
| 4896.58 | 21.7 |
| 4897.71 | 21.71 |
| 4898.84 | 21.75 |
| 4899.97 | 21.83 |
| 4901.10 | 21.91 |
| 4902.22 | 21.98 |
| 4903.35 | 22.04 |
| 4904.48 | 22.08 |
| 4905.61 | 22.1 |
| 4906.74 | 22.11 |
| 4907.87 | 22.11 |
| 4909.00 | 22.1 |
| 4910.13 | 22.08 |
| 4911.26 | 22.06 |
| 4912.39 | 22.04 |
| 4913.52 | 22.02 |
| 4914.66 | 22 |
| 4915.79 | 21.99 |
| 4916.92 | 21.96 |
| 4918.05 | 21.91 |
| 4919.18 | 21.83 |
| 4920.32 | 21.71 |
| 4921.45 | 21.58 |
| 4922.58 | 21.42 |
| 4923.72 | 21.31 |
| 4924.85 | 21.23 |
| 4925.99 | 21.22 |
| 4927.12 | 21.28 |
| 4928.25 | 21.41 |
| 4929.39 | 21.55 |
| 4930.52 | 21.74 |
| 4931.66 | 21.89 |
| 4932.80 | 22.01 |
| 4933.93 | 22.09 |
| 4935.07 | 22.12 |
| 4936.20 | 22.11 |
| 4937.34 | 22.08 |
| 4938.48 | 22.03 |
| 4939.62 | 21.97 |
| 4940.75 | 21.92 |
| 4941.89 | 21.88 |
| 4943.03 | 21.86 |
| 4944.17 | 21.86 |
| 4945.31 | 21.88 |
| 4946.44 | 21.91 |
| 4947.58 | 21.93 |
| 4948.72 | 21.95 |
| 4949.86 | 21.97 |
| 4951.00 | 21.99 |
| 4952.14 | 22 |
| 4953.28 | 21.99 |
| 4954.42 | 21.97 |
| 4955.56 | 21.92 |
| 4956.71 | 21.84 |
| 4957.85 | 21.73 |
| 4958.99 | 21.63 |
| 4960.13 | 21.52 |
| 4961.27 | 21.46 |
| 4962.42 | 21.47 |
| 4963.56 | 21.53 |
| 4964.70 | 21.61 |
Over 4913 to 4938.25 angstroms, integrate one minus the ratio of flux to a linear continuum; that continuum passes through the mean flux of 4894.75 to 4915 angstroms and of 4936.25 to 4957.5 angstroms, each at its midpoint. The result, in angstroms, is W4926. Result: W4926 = 0.2 angstroms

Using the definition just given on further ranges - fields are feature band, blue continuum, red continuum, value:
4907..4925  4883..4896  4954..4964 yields -0.06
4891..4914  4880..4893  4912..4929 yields -0.20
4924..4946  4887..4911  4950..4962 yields 0.06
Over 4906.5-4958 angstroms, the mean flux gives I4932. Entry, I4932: 21.9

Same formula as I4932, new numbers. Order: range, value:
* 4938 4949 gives 21.9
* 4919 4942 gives 21.7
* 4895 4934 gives 21.8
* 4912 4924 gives 21.8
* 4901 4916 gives 22.1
